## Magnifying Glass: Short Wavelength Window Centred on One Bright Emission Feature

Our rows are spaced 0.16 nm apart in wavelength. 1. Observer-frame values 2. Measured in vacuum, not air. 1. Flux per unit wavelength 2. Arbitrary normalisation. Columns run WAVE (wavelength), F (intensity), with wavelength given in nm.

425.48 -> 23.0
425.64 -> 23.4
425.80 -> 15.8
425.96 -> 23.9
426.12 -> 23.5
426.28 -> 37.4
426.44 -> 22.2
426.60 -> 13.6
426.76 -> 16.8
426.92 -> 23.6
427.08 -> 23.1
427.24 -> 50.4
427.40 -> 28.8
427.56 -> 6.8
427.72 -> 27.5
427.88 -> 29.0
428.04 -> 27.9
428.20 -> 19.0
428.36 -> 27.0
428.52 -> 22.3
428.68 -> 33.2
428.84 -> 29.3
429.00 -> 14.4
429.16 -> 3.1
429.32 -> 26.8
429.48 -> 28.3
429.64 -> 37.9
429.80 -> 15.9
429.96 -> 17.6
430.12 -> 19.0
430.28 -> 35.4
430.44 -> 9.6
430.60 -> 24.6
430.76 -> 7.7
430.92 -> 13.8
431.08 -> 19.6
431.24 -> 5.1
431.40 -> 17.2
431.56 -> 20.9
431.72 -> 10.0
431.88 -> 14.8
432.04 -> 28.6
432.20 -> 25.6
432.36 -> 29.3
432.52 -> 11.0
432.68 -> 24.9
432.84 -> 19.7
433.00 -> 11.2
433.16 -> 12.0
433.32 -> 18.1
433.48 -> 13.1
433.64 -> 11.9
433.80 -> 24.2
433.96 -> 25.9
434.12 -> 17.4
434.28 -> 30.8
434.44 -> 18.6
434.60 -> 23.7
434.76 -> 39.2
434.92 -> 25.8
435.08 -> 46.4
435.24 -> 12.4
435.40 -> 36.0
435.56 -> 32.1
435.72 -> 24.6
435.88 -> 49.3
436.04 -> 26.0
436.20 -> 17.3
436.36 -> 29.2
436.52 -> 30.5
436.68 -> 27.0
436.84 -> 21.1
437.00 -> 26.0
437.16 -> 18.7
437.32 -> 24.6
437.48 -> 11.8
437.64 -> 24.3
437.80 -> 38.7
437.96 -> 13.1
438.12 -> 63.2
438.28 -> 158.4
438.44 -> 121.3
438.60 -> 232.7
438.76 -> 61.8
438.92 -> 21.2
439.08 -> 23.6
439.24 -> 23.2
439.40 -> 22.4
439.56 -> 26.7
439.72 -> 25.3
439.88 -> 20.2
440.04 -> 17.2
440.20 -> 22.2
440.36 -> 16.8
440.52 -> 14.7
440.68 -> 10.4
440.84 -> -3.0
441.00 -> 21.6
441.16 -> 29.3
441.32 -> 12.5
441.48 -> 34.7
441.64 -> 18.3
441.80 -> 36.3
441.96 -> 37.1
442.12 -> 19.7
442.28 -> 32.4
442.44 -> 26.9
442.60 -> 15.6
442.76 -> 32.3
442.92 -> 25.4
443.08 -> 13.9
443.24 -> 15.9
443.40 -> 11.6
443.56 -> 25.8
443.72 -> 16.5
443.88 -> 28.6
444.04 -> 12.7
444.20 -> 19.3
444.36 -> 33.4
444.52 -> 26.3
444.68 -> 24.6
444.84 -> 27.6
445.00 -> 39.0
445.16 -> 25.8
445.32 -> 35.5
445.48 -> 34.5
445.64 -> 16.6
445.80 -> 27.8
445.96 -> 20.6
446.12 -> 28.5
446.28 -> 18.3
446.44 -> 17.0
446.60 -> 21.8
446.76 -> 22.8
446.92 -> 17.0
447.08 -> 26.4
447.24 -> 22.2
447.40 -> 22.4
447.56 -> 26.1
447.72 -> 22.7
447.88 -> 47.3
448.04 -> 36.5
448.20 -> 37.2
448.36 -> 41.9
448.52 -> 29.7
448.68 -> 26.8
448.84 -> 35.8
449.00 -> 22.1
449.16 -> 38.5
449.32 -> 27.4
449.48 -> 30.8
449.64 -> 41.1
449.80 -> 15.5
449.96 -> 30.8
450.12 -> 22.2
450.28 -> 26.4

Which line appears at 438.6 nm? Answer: [O II] 3727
